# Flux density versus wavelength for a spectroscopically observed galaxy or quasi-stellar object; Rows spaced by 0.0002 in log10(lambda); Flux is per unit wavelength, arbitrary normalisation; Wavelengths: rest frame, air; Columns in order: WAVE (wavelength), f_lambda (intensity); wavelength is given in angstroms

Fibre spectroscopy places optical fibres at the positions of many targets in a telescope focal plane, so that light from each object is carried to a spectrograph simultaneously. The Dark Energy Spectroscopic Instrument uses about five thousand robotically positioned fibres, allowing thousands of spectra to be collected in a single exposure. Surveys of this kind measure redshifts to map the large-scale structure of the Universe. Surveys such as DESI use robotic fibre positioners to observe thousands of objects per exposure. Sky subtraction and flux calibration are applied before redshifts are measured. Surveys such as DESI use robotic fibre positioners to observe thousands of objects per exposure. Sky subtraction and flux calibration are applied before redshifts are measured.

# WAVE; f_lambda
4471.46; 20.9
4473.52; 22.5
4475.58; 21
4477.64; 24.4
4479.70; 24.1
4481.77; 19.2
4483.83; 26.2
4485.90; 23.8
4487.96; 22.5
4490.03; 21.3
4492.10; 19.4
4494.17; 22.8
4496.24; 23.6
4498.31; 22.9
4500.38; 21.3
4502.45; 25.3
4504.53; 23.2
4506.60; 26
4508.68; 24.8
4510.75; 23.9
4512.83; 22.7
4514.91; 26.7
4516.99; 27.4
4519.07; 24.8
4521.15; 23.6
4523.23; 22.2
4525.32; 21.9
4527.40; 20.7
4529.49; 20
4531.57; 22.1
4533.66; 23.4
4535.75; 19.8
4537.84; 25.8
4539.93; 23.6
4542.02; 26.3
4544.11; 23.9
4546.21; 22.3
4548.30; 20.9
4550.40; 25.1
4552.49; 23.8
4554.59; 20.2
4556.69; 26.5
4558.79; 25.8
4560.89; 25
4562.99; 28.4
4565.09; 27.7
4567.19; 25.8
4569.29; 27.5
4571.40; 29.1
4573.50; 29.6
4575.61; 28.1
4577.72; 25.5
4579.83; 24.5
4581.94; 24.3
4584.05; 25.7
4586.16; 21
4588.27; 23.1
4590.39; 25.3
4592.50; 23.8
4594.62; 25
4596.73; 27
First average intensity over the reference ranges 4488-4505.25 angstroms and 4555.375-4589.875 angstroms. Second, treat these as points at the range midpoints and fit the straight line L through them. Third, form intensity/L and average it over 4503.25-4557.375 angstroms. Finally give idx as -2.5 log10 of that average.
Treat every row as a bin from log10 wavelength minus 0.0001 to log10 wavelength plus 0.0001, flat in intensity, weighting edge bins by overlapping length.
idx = 0.02 mag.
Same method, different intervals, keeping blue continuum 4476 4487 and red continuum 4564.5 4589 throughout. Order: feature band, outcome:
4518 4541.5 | 0.10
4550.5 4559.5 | 0.06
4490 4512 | 0.03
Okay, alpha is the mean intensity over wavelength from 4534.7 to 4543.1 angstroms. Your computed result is 23.9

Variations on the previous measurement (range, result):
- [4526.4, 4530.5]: 20.3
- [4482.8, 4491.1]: 23.4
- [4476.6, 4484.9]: 23.5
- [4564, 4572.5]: 27.6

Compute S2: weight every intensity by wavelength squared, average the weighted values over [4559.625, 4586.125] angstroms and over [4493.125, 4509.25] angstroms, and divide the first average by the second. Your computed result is 1.16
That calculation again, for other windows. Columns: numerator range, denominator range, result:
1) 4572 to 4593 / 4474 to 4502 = 1.16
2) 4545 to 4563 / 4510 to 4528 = 1.02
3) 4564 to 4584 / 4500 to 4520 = 1.12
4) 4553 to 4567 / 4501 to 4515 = 1.07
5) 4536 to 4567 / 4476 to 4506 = 1.10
